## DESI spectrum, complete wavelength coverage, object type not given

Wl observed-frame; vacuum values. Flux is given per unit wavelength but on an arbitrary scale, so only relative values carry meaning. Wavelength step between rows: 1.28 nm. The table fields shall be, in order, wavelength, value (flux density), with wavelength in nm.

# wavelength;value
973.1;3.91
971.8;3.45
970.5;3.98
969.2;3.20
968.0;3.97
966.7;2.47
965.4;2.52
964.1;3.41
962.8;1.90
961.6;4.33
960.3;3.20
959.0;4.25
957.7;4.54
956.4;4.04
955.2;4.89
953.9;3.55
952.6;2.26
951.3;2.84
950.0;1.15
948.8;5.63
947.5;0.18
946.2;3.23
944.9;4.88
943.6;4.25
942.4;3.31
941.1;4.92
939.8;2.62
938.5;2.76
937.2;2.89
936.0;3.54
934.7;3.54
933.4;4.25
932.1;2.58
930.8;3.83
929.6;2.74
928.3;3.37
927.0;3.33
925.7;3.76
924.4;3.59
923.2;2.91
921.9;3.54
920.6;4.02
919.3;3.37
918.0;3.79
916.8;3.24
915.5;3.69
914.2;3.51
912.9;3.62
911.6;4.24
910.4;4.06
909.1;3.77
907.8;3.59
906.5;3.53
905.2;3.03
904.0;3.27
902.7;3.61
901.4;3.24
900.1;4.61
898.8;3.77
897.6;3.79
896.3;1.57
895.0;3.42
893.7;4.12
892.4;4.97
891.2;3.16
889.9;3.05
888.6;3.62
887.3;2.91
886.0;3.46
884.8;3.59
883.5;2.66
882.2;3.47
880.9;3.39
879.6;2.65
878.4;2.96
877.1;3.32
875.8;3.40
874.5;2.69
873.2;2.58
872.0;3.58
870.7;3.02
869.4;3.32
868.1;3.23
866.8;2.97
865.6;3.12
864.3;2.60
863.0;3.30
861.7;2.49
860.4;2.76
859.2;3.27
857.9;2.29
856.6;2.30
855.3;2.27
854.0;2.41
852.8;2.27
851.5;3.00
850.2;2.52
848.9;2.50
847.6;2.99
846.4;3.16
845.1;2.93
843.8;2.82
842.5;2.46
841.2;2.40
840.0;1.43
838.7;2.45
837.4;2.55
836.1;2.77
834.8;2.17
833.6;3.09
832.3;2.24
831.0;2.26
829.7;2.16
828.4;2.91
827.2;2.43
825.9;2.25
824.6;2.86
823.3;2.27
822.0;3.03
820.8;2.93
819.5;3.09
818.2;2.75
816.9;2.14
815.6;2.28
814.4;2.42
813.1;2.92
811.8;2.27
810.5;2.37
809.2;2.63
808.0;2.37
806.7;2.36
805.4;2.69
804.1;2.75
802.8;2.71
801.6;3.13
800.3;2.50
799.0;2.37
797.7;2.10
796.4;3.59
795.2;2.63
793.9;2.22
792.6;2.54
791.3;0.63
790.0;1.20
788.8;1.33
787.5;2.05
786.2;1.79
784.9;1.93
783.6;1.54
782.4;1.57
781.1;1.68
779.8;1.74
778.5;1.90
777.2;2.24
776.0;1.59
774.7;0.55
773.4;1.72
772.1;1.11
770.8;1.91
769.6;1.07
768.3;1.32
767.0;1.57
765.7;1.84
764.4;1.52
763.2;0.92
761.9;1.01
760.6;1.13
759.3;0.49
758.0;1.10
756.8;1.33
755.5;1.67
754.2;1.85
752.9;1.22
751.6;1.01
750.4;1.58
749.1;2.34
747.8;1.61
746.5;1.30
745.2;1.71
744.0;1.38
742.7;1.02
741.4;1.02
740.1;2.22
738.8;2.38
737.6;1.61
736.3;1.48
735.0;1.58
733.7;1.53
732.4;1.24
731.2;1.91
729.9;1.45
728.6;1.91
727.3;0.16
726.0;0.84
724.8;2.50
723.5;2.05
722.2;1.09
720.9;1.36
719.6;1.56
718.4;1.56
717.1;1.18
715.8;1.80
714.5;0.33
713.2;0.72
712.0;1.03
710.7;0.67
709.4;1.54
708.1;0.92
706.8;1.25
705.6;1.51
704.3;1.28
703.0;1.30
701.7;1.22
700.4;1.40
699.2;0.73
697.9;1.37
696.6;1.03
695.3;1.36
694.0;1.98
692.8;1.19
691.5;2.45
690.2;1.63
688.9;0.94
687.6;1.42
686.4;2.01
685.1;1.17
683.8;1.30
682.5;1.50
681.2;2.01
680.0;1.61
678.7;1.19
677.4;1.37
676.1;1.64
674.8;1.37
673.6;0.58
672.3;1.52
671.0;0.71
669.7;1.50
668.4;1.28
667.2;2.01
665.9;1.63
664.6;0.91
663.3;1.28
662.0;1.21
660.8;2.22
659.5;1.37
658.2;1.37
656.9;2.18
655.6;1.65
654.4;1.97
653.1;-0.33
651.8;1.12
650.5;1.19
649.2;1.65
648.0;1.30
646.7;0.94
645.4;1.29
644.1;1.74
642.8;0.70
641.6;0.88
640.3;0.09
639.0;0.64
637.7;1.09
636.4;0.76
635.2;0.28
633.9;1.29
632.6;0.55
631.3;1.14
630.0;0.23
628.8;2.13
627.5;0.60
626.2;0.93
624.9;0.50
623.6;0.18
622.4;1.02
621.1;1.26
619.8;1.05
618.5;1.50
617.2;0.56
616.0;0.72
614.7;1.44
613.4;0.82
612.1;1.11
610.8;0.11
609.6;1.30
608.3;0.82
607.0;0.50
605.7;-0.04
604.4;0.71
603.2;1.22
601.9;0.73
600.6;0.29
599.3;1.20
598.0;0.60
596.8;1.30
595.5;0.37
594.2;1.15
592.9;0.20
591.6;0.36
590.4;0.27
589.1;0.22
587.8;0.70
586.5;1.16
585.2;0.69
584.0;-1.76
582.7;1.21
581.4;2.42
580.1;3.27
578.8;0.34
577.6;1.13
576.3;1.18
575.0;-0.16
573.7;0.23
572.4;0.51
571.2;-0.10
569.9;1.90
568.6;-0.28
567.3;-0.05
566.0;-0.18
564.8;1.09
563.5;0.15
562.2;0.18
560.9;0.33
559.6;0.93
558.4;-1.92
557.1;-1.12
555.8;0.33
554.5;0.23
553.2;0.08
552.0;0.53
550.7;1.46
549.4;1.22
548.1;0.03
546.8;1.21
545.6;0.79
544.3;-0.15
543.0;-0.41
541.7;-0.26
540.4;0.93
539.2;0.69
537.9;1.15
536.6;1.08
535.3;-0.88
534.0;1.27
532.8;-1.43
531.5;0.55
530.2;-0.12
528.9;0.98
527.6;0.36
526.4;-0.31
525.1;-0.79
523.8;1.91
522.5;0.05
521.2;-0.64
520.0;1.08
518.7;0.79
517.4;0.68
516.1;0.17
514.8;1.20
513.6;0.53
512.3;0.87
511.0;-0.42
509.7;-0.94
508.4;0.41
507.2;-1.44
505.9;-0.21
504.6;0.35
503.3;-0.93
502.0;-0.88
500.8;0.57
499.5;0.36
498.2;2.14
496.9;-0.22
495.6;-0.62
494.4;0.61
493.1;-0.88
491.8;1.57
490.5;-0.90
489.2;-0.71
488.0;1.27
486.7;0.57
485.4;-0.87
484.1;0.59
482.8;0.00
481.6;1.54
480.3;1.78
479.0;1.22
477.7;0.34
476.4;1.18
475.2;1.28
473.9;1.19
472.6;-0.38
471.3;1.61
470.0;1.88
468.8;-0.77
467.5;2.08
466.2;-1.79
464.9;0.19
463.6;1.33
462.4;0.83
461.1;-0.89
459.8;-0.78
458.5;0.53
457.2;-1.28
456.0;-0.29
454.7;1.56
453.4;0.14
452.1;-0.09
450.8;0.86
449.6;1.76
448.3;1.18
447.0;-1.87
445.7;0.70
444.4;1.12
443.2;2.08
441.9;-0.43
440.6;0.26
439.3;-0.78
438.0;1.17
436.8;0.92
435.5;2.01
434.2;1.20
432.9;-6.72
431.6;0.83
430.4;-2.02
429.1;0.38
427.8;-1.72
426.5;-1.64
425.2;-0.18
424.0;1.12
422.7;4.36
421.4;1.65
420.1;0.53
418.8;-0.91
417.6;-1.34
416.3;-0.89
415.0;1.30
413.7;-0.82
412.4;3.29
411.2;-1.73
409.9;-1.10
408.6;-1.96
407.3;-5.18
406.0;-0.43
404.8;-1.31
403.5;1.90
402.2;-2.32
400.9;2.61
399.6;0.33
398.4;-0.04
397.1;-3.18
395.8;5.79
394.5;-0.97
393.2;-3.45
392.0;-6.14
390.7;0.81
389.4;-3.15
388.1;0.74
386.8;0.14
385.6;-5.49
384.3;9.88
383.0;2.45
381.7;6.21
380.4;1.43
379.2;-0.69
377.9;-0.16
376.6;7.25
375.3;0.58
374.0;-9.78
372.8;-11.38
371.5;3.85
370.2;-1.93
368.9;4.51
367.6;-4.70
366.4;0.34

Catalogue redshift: 0.99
